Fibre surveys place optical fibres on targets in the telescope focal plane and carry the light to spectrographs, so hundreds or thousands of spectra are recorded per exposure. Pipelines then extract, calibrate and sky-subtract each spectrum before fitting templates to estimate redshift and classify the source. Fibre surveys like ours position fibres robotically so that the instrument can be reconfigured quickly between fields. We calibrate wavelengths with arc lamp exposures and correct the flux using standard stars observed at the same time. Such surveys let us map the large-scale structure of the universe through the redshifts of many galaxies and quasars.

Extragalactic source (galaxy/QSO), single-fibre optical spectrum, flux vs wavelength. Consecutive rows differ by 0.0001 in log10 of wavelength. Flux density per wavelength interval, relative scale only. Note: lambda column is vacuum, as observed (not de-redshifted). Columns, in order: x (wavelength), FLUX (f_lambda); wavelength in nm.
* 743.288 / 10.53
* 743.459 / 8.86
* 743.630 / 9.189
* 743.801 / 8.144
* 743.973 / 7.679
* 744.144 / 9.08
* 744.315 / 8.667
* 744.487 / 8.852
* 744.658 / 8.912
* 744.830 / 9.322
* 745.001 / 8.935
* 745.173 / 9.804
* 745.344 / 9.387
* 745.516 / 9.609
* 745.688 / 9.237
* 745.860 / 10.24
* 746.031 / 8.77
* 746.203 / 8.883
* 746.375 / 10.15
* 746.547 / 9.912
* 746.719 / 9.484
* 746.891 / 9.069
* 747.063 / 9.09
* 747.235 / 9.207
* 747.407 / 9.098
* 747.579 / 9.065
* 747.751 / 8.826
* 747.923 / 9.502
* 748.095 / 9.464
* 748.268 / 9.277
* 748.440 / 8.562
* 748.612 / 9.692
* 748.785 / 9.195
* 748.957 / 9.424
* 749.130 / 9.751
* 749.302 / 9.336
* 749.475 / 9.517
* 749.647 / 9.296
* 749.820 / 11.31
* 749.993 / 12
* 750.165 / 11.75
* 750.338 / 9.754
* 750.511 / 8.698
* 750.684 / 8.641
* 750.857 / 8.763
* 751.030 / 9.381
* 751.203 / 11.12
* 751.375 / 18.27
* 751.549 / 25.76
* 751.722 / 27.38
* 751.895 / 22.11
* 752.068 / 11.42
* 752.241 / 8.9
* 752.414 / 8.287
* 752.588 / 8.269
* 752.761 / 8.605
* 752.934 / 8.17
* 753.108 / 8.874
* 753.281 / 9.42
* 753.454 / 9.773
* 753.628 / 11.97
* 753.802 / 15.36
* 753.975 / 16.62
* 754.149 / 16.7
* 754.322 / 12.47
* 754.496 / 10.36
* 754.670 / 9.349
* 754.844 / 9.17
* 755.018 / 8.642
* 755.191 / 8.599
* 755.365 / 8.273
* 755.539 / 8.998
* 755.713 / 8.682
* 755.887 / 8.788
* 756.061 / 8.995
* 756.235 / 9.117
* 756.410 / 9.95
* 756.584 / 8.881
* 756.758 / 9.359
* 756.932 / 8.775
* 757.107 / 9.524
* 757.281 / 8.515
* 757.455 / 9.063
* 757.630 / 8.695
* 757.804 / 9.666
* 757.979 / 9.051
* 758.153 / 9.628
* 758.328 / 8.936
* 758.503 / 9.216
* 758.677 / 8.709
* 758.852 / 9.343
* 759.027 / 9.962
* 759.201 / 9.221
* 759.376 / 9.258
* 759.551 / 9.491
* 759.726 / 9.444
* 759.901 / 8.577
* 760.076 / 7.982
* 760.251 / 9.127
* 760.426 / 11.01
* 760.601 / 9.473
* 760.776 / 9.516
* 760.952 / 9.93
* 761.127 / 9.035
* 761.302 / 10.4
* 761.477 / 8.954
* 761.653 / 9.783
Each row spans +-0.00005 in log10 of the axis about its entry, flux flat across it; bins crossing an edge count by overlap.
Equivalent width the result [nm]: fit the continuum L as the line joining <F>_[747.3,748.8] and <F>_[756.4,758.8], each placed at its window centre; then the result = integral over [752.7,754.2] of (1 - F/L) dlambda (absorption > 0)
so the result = -0.41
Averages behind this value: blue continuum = 9.19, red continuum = 9.12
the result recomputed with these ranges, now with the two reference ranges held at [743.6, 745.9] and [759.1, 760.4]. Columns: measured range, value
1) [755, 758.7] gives 0.04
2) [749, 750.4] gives -0.19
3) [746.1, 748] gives -0.05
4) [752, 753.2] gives 0.03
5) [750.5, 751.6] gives -0.45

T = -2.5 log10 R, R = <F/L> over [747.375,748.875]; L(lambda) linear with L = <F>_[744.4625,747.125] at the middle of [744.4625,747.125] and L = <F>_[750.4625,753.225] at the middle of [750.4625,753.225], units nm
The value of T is 0.16 mag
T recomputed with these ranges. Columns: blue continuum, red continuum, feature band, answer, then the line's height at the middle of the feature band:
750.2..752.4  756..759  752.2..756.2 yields 0.15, 11.7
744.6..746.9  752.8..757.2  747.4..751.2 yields 0.01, 9.71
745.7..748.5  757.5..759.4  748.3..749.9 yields -0.03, 9.28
